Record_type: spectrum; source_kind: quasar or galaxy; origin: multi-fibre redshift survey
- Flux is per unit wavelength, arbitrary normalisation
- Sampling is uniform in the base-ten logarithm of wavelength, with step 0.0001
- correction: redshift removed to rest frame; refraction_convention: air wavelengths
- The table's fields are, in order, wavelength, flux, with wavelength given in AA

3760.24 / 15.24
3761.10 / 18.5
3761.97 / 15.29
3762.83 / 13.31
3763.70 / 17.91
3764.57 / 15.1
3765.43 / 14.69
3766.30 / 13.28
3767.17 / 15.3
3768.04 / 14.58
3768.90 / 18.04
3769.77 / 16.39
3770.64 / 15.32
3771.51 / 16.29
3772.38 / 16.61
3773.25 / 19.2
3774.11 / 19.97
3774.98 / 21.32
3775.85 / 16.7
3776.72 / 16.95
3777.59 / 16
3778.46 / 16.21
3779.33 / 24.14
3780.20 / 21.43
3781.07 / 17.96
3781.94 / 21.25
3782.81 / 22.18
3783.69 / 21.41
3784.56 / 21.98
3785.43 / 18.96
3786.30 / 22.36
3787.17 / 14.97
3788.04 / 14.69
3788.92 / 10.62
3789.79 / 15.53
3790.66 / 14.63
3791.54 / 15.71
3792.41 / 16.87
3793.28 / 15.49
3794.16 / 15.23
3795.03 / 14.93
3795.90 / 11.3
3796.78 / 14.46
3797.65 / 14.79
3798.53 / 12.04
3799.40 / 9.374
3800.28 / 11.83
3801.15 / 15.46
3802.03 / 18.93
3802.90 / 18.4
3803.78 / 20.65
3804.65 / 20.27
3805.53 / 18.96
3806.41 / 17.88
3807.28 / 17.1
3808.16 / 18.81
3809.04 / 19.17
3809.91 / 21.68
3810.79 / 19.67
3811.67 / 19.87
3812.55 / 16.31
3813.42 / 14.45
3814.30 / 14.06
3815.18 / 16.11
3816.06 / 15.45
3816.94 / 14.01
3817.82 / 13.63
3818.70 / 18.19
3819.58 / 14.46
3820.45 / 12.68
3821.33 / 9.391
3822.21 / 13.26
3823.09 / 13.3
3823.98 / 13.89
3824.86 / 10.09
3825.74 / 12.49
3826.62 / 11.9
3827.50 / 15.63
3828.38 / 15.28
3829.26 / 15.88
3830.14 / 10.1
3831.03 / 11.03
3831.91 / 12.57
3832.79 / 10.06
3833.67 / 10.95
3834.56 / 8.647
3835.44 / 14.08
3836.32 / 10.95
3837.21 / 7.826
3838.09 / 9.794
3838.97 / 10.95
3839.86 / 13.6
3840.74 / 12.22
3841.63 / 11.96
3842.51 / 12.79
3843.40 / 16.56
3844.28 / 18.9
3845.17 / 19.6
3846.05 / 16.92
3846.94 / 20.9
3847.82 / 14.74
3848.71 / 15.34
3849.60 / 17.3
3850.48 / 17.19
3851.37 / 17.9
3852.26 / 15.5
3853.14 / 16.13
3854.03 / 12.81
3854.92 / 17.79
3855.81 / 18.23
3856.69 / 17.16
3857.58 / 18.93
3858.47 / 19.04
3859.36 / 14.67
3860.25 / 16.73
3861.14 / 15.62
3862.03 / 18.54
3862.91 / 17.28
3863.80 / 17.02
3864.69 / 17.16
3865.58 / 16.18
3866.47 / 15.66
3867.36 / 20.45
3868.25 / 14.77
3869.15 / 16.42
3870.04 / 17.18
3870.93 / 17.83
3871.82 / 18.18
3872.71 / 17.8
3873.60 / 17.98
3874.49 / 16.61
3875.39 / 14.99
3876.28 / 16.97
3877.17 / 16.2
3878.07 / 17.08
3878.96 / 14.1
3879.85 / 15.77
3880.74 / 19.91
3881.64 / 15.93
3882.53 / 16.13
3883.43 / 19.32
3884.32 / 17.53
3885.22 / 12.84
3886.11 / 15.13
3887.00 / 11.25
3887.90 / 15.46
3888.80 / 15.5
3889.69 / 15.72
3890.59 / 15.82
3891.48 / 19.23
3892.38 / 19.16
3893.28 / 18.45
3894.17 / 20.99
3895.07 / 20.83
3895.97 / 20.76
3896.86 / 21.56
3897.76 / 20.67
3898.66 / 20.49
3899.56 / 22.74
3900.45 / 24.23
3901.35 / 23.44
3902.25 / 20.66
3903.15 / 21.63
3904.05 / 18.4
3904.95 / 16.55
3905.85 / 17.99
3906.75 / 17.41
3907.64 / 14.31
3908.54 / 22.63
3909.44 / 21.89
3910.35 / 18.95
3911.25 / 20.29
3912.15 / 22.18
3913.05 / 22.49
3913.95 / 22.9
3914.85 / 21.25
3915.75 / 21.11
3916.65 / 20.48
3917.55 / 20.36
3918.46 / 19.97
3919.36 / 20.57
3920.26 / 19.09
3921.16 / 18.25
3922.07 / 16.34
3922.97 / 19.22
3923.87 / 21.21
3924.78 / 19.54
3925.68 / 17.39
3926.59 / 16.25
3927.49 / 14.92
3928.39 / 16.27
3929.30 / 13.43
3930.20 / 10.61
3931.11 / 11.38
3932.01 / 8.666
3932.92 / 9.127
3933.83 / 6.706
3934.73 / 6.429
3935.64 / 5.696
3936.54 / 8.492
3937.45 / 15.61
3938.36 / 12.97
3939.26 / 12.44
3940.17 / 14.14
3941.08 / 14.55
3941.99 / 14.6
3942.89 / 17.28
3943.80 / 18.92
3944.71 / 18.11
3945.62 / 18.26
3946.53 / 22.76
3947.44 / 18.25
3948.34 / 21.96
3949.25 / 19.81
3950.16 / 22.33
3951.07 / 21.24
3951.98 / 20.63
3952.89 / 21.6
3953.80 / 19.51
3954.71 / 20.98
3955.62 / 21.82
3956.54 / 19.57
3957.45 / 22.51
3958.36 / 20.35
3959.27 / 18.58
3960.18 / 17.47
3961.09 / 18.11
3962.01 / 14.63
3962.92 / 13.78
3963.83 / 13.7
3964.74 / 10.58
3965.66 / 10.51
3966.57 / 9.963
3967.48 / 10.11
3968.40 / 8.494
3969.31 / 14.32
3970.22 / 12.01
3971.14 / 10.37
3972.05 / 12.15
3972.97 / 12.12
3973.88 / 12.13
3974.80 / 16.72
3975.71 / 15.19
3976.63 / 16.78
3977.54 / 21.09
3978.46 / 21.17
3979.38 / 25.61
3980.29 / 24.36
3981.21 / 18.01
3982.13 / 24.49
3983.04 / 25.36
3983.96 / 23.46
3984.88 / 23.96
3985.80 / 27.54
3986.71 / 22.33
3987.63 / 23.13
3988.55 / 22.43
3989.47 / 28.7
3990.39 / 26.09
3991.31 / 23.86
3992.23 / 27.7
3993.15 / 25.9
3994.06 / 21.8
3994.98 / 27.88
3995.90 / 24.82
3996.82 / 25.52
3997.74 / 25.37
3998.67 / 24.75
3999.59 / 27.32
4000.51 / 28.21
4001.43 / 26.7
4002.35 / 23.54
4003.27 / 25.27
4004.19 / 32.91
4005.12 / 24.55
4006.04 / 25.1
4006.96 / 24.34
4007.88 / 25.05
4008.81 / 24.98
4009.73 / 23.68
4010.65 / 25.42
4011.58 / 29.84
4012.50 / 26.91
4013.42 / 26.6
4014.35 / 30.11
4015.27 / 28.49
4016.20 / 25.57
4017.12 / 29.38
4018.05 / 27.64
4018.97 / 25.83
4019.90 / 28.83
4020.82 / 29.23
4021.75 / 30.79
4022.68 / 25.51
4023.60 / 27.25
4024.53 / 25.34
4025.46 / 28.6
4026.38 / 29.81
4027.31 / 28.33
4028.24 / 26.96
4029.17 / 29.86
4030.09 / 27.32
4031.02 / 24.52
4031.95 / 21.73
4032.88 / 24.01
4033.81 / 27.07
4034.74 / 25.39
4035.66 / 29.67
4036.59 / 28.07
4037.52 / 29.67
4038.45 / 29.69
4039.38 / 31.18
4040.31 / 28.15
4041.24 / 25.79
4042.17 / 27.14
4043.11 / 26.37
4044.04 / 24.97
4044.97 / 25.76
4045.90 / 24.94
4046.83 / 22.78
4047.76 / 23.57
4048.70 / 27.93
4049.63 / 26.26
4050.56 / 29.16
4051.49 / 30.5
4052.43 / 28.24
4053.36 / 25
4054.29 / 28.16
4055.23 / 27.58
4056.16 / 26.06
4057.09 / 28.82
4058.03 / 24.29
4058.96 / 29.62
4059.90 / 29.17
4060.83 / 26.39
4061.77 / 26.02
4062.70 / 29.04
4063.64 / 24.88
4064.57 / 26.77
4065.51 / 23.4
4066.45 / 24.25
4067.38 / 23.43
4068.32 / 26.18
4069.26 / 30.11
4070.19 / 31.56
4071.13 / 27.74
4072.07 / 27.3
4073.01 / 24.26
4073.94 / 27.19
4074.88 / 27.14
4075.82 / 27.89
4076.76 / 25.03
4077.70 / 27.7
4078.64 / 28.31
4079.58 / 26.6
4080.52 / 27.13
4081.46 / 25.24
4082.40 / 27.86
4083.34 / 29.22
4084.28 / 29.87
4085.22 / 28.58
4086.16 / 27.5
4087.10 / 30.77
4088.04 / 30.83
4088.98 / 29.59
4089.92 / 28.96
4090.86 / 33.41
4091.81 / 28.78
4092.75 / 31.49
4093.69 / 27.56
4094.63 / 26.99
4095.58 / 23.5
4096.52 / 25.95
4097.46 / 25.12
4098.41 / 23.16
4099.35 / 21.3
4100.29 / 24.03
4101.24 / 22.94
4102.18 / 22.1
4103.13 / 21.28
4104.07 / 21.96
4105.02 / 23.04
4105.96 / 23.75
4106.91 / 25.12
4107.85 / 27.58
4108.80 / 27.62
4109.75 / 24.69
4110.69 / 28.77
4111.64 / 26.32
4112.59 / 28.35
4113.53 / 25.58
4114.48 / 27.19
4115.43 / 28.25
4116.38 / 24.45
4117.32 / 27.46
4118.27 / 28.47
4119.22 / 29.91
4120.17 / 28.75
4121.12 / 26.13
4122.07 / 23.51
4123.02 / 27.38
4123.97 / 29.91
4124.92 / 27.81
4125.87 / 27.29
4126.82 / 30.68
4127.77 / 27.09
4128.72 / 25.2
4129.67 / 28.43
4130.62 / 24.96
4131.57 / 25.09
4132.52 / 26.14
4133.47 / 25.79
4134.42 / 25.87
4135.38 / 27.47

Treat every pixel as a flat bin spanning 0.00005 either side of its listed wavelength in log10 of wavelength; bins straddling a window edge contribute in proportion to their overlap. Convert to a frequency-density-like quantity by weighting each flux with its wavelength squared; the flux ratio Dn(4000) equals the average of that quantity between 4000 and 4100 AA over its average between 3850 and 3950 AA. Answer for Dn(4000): 1.69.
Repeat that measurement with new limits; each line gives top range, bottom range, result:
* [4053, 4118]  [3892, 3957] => 1.60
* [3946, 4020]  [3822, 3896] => 1.49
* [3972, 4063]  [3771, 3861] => 1.81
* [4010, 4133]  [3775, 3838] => 1.99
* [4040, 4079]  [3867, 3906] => 1.63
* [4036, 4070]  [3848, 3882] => 1.76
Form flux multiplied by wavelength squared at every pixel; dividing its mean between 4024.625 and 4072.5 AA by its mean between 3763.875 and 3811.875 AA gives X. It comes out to 1.80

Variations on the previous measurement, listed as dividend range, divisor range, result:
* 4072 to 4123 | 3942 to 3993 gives 1.50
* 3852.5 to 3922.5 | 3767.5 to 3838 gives 1.21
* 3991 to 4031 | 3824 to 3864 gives 1.99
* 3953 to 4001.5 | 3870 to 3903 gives 1.16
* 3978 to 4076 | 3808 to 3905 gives 1.78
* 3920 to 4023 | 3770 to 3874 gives 1.36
